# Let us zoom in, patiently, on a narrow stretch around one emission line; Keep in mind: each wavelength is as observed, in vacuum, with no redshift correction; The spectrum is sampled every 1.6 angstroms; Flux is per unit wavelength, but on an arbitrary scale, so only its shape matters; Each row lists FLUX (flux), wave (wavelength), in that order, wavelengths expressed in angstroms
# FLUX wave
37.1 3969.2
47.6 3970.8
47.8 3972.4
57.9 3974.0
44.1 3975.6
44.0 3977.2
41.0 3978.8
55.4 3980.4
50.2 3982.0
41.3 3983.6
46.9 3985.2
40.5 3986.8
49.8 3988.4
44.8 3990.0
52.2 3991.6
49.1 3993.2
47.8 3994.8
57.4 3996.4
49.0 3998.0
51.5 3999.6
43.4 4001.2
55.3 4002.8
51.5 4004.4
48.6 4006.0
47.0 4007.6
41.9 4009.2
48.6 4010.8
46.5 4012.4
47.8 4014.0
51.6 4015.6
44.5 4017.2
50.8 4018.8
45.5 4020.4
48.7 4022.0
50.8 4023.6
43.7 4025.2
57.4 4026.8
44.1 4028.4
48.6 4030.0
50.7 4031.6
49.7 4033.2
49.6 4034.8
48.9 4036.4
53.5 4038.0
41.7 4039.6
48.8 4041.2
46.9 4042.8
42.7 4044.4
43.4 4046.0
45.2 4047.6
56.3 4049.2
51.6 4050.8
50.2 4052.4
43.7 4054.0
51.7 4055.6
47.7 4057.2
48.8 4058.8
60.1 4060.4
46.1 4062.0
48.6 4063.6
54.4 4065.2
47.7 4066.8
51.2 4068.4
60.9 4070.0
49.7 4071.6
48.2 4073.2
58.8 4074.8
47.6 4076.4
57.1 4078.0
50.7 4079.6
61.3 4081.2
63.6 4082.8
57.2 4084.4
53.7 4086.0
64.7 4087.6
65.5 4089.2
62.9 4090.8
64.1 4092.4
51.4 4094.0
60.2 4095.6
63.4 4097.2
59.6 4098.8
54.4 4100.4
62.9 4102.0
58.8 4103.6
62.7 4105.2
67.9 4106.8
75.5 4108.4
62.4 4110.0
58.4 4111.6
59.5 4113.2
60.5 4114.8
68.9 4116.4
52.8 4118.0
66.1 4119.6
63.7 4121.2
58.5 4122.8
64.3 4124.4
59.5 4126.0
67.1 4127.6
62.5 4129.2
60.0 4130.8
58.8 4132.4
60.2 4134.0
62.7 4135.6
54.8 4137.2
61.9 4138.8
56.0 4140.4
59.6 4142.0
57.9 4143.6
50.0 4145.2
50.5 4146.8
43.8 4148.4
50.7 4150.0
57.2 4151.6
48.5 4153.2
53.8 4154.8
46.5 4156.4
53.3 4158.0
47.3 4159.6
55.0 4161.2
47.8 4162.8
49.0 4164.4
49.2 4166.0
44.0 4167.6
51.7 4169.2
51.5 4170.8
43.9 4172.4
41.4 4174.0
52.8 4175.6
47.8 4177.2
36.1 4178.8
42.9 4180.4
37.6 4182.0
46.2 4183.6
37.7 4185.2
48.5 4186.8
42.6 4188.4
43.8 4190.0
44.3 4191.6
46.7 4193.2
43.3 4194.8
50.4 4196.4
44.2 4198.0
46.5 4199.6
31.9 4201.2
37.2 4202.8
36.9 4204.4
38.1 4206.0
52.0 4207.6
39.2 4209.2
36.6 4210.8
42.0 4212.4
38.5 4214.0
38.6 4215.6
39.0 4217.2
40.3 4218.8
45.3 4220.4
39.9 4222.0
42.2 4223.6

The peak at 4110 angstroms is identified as C III]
